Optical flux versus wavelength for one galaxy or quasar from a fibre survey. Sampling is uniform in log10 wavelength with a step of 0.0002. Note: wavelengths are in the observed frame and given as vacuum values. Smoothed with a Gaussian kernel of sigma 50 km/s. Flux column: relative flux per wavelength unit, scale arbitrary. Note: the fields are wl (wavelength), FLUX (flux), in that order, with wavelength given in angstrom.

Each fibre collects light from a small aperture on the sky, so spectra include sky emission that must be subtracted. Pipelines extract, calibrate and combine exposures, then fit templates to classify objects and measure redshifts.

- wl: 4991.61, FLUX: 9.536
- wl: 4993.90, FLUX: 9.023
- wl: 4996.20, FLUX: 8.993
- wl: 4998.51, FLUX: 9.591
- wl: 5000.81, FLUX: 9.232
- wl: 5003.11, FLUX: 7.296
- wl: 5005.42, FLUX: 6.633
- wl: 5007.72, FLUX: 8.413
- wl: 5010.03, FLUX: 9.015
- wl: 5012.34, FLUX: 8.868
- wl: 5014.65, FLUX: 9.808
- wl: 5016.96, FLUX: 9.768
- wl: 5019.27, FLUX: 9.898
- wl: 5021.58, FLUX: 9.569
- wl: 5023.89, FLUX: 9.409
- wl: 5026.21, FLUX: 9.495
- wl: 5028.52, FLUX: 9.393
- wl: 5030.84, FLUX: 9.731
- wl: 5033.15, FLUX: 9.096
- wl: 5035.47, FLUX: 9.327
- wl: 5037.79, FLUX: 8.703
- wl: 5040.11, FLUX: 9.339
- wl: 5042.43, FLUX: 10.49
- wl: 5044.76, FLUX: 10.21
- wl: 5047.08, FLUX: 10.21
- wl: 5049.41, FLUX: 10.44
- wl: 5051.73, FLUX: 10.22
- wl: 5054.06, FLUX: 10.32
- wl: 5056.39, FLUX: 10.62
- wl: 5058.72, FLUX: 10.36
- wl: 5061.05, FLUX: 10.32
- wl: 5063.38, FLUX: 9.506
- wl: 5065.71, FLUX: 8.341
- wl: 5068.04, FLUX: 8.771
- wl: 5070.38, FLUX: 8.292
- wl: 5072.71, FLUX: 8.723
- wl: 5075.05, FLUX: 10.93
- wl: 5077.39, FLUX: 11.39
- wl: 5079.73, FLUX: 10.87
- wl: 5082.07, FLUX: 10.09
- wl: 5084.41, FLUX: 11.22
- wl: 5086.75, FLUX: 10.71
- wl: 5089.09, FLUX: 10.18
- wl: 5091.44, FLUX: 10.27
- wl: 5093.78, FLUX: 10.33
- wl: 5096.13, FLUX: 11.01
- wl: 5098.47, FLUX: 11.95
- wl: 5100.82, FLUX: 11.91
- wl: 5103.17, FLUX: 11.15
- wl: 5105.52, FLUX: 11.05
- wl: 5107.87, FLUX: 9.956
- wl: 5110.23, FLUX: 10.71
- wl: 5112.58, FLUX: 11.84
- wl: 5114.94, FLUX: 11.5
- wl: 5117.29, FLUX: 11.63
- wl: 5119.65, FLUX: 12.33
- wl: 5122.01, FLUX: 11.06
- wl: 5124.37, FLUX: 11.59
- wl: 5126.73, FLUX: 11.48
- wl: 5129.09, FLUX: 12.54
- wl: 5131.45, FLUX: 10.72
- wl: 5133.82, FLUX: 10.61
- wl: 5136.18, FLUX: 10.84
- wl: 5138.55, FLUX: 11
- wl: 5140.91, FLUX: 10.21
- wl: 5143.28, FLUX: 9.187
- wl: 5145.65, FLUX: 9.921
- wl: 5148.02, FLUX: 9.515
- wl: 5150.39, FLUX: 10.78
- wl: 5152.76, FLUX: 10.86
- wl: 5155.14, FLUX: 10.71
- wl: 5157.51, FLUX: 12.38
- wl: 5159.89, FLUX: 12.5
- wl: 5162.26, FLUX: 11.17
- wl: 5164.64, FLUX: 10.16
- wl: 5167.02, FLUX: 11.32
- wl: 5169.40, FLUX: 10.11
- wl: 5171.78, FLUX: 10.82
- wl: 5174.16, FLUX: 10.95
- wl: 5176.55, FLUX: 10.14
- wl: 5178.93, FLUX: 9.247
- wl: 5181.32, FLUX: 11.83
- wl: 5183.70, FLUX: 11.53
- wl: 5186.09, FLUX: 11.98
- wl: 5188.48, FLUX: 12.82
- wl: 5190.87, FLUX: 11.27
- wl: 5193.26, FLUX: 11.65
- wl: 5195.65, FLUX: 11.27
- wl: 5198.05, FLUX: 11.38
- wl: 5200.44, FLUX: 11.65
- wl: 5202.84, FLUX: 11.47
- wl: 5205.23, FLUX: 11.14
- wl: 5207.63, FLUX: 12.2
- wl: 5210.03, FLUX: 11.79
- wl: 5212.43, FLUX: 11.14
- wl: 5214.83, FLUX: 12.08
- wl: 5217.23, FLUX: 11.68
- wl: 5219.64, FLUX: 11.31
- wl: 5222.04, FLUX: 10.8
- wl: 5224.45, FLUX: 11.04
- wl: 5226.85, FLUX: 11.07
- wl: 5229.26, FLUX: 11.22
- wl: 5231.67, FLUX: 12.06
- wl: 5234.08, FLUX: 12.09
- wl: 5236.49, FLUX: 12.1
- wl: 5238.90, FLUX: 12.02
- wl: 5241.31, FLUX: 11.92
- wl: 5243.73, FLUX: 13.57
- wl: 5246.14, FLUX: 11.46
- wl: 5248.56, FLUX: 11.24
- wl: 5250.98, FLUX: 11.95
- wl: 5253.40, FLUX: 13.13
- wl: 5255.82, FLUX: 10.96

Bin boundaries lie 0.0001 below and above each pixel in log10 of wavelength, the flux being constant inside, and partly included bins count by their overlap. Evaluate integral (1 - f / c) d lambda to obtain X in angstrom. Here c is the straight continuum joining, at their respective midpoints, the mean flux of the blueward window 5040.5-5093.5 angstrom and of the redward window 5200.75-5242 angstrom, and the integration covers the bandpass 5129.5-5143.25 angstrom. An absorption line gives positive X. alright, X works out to 0.15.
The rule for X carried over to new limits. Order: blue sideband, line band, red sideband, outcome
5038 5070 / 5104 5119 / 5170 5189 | -1.1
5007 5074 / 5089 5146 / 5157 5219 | -2.9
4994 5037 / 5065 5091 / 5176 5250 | -0.3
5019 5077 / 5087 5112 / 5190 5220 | -1.4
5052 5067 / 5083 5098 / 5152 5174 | -0.6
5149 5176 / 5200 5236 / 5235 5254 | 0.8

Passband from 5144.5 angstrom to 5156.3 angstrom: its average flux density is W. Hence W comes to 10.4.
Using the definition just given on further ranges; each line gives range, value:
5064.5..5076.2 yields 9.01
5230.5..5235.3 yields 12.1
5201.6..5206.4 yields 11.3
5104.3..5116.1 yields 11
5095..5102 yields 11.6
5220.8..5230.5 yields 11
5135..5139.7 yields 10.9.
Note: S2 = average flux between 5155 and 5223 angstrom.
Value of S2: 11.3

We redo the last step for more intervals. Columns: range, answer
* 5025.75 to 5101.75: 10.1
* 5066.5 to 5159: 10.8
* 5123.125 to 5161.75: 10.9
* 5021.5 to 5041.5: 9.34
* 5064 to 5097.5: 10.1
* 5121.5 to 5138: 11.3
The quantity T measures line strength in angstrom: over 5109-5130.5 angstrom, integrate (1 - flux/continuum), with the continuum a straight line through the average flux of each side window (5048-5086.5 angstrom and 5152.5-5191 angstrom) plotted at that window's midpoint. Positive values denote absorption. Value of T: -2.0 angstrom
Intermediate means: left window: 10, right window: 11.2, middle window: 11.6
